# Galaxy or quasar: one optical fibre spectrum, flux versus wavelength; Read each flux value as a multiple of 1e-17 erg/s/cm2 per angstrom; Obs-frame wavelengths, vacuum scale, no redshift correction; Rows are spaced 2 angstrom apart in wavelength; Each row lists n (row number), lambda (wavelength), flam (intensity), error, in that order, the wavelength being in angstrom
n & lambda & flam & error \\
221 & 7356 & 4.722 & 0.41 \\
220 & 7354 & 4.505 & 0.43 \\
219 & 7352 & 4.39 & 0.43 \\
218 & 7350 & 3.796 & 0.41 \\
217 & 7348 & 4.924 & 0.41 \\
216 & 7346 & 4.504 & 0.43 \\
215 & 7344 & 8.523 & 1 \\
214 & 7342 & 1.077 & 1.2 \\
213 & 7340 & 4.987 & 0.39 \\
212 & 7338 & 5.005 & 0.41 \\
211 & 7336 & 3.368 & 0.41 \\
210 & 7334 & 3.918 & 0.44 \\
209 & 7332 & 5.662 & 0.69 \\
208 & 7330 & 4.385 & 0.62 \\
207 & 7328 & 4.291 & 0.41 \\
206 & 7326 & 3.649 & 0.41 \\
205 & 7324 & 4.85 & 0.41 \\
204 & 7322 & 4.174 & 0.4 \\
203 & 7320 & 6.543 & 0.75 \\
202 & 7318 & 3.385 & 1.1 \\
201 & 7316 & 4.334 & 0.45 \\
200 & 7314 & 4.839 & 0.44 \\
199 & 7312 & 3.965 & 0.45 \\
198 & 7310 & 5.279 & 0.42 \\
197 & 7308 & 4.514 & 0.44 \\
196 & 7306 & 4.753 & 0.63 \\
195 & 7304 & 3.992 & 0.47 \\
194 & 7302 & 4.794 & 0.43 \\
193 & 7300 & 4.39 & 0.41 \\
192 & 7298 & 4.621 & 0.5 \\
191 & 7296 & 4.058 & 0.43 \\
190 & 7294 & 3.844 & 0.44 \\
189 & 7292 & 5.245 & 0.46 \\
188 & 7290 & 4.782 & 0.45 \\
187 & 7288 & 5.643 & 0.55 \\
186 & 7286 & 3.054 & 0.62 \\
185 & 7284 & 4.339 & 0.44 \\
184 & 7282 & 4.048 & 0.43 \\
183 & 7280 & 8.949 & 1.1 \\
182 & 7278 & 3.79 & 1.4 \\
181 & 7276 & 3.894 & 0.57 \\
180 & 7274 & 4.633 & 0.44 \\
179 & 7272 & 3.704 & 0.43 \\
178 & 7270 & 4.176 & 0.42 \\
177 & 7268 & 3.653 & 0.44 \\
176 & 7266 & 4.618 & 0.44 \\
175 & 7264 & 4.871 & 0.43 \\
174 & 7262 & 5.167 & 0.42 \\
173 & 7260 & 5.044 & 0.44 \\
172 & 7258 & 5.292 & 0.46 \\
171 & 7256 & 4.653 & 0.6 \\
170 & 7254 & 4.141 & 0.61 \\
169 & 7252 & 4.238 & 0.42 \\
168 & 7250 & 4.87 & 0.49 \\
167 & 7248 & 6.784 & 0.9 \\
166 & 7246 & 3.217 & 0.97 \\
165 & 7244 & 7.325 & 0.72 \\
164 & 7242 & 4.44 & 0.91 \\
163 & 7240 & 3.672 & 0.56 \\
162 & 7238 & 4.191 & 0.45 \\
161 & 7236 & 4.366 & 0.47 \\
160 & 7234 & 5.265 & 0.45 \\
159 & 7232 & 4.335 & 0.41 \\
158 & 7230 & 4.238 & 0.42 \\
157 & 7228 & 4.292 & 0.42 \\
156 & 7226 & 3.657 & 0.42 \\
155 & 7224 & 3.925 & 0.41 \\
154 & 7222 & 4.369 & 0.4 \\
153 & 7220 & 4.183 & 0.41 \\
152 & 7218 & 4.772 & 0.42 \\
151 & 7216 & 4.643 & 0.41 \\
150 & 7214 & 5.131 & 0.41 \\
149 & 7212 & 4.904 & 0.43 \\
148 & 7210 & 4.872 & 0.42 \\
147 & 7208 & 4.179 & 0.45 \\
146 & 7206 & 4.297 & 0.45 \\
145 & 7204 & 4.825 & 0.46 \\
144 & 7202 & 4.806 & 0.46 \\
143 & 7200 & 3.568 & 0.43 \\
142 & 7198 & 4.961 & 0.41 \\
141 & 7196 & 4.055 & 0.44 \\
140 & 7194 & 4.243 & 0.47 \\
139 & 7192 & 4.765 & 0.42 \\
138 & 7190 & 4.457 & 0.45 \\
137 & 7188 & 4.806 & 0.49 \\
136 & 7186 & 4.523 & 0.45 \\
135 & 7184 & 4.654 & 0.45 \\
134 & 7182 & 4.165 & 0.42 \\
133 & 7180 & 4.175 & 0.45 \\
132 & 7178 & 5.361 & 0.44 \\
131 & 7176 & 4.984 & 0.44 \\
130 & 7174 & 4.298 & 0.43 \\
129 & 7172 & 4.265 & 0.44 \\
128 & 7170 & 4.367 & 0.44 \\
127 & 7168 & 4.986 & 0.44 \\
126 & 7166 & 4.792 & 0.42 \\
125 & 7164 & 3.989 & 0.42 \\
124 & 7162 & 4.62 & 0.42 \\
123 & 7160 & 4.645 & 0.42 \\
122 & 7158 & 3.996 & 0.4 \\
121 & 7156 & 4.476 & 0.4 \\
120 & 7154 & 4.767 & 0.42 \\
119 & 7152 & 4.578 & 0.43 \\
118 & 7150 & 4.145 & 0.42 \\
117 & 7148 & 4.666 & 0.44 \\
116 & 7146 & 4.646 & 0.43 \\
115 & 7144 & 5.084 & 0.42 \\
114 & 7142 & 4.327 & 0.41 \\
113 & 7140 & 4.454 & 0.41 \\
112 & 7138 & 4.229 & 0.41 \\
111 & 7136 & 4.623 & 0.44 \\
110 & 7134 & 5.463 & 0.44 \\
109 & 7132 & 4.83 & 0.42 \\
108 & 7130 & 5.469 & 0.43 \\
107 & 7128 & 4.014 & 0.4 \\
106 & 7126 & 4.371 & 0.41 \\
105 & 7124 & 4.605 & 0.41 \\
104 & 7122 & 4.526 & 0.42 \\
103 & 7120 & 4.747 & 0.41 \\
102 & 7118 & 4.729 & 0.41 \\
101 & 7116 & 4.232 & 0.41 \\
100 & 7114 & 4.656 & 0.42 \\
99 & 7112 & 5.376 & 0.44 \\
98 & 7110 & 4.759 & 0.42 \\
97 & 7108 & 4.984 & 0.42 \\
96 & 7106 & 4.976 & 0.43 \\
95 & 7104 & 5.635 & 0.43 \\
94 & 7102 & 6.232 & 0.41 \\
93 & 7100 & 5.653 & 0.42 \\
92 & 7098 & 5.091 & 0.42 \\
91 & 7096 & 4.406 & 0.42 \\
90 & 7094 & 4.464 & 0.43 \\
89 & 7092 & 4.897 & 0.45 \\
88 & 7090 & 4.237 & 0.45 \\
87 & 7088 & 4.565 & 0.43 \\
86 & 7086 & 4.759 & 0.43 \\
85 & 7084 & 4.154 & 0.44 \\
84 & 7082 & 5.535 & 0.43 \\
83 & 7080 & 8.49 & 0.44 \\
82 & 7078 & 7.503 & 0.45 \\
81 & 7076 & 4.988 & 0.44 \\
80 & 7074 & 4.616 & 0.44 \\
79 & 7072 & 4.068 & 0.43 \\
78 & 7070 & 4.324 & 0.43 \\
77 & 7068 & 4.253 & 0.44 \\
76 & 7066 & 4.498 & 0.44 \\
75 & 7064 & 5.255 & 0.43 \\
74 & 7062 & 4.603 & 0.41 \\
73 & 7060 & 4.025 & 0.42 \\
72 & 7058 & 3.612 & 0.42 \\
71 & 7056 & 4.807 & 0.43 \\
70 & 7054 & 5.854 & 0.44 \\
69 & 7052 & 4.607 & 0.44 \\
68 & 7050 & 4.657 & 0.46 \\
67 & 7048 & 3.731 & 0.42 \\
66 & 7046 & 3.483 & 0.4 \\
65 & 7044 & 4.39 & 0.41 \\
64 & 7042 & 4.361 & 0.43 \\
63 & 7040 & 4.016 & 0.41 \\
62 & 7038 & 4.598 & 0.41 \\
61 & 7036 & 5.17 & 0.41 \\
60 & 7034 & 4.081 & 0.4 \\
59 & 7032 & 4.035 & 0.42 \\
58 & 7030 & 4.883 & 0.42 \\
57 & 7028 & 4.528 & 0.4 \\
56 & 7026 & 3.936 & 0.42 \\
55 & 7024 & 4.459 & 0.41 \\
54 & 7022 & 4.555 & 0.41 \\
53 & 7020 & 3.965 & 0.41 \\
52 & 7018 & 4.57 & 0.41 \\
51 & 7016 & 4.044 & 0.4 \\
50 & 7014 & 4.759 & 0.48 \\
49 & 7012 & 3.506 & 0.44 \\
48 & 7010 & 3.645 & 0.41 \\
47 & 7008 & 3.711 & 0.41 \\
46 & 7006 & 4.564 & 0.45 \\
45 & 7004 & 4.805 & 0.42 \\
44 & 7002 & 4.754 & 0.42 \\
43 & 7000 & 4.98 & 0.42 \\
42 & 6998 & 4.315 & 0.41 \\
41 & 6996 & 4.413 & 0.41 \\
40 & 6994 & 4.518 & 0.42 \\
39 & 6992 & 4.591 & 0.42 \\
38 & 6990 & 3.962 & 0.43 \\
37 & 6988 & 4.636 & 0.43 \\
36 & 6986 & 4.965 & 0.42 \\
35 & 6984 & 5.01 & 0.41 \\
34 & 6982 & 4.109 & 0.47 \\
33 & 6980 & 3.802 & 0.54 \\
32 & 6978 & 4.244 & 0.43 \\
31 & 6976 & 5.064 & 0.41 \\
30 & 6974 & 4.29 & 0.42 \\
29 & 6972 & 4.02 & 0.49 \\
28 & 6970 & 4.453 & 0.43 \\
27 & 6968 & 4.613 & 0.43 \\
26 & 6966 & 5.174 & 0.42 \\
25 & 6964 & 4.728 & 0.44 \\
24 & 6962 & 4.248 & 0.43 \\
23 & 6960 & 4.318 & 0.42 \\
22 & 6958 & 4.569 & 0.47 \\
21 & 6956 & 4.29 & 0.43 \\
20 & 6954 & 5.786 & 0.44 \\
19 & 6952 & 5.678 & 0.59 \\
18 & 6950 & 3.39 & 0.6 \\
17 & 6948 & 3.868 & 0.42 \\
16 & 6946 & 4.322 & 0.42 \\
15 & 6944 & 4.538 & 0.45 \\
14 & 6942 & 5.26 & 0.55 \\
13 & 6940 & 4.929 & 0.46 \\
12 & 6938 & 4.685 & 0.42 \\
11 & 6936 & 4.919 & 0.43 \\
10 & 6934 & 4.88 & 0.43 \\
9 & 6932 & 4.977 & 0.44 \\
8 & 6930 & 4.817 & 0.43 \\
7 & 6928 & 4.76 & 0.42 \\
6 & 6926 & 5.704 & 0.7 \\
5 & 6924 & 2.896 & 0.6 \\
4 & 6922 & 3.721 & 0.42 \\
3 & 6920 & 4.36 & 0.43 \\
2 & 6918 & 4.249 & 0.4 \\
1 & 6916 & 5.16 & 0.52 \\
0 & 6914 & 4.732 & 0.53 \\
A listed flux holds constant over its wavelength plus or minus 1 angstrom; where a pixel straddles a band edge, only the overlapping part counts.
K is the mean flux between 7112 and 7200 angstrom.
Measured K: 4.57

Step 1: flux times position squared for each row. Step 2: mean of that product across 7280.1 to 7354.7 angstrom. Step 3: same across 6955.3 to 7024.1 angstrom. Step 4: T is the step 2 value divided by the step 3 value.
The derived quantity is 1.1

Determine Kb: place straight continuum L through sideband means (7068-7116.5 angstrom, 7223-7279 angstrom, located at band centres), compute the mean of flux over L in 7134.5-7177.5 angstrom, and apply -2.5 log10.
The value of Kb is 0.07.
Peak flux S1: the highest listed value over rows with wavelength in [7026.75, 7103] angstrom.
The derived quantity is 8.49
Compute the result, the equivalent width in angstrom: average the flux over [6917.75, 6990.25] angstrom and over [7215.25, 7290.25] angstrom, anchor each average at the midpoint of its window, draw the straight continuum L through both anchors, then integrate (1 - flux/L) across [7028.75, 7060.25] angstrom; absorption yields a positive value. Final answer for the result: 1.2 angstrom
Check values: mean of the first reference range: 4.56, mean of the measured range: 4.4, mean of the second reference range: 4.61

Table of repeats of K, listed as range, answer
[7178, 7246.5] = 4.5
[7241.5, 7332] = 4.66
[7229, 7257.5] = 4.71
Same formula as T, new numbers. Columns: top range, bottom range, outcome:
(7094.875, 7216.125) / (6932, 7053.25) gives 1.10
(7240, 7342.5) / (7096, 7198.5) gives 1.02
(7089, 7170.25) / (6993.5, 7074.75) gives 1.11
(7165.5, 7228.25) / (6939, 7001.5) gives 1.06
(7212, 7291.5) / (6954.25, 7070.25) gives 1.12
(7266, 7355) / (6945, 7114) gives 1.06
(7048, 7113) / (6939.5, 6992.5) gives 1.13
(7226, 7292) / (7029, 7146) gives 1.03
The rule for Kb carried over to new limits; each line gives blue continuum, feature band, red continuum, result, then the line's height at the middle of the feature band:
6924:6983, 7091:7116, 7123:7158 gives -0.10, 4.61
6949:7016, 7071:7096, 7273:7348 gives -0.14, 4.51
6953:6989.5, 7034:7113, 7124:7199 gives -0.07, 4.57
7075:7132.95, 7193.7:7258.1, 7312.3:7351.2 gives 0.05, 4.78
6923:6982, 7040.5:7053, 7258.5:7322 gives 0.10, 4.59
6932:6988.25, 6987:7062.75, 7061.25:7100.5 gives 0.11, 4.82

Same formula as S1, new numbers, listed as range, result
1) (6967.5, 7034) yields 5.064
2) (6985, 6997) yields 4.965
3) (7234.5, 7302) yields 8.949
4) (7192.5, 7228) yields 5.131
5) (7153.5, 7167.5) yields 4.792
